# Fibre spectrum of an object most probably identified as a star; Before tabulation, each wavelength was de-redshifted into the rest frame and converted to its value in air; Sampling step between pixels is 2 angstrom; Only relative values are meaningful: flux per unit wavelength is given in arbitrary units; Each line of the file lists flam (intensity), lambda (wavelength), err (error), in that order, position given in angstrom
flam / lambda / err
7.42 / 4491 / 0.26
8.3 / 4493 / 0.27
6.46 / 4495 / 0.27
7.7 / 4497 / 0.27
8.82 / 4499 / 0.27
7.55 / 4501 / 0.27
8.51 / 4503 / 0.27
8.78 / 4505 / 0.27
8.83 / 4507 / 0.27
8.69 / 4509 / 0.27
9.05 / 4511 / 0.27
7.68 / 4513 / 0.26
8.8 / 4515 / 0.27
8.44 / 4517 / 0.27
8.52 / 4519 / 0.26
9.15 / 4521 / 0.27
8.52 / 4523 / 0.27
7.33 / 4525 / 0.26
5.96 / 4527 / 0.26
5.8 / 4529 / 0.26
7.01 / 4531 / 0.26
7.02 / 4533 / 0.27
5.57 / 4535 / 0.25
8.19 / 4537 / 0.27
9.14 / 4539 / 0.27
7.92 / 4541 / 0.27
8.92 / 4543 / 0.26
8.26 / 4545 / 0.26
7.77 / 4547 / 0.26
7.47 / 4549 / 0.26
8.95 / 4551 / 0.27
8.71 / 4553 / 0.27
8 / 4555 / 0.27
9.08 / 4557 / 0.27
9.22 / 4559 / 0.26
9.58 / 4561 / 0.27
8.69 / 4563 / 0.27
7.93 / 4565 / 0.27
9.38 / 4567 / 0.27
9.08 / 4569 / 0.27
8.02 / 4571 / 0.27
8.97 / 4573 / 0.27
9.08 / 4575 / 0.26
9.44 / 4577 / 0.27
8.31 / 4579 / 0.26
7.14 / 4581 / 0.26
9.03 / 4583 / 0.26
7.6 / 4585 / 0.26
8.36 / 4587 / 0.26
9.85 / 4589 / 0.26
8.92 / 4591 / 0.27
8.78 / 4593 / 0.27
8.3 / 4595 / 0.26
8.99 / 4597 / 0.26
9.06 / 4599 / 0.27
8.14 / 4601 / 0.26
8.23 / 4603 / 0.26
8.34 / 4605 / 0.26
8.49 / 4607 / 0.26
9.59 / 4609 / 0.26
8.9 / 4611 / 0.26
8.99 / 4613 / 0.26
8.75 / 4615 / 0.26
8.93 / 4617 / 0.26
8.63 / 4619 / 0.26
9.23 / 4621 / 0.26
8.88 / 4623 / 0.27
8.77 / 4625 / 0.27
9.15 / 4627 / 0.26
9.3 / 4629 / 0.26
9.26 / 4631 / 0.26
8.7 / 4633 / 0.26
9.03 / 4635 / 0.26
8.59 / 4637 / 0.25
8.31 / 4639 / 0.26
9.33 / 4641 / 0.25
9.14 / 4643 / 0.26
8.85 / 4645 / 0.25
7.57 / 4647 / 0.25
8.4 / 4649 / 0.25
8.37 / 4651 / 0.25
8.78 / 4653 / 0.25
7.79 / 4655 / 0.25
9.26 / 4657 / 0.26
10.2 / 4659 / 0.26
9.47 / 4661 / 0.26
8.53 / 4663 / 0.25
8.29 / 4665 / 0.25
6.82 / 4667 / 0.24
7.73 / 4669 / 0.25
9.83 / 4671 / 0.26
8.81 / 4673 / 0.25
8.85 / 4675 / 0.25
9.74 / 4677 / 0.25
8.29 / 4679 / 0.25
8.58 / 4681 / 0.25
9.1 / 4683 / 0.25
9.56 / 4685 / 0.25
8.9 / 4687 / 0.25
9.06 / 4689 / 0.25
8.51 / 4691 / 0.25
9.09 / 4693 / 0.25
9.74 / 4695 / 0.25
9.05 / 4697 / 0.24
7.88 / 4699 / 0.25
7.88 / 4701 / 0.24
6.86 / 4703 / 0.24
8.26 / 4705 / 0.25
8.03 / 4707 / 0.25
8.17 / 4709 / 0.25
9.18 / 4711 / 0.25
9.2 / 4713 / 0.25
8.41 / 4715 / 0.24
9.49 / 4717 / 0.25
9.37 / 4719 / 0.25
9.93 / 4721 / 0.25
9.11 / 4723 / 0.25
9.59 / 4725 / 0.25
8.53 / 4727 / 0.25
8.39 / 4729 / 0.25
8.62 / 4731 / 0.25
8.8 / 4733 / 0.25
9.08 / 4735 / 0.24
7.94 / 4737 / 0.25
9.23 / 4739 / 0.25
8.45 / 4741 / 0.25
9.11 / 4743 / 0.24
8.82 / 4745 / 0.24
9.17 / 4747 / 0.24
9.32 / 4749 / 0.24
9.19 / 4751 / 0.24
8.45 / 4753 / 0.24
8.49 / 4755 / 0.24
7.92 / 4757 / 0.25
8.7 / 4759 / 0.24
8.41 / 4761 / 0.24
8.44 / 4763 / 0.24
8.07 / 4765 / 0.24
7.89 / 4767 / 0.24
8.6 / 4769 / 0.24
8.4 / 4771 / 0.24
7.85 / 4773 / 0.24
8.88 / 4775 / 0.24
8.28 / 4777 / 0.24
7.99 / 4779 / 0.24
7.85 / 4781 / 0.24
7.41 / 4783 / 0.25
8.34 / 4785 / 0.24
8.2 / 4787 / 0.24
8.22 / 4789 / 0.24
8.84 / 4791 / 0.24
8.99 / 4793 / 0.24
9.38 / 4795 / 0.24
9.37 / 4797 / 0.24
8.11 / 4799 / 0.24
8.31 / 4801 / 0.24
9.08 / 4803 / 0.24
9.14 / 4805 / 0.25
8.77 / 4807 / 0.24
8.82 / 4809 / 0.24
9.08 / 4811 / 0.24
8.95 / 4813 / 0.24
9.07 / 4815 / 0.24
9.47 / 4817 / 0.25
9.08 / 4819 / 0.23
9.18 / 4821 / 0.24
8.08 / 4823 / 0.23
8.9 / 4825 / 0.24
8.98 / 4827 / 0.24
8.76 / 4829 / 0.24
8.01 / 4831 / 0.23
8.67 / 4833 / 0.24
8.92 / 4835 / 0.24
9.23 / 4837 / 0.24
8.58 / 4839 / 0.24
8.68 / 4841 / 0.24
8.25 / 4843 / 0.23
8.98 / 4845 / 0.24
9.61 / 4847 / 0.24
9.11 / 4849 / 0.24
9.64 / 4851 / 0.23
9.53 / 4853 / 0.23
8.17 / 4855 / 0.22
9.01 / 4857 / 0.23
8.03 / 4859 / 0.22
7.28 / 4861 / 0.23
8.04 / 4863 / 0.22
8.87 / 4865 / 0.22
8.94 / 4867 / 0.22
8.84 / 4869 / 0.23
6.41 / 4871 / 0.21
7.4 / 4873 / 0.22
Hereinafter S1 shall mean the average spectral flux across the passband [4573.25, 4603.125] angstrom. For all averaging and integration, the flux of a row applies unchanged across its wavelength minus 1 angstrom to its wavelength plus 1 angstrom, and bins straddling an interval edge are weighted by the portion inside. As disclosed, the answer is 8.64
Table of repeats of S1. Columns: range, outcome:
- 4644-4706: 8.65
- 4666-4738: 8.73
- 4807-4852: 8.91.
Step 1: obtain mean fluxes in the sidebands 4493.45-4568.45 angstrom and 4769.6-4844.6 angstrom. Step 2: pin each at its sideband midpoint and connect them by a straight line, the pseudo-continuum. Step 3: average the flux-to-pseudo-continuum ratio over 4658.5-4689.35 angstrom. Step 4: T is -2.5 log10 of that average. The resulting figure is -0.05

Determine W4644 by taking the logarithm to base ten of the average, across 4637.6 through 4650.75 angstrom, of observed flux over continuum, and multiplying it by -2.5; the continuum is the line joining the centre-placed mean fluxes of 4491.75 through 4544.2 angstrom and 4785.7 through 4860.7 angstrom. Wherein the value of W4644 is -0.04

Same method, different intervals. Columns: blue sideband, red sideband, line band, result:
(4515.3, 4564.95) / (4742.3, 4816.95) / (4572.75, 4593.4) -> -0.066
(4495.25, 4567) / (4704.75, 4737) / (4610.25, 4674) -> -0.024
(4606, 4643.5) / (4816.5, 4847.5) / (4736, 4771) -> 0.033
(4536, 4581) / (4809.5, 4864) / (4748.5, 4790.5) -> 0.054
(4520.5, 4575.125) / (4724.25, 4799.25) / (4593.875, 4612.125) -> -0.054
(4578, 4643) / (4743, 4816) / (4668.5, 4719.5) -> -0.011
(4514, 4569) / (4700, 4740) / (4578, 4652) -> -0.043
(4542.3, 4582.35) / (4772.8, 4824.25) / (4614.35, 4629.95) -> -0.042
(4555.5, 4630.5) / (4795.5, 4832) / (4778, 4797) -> 0.054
